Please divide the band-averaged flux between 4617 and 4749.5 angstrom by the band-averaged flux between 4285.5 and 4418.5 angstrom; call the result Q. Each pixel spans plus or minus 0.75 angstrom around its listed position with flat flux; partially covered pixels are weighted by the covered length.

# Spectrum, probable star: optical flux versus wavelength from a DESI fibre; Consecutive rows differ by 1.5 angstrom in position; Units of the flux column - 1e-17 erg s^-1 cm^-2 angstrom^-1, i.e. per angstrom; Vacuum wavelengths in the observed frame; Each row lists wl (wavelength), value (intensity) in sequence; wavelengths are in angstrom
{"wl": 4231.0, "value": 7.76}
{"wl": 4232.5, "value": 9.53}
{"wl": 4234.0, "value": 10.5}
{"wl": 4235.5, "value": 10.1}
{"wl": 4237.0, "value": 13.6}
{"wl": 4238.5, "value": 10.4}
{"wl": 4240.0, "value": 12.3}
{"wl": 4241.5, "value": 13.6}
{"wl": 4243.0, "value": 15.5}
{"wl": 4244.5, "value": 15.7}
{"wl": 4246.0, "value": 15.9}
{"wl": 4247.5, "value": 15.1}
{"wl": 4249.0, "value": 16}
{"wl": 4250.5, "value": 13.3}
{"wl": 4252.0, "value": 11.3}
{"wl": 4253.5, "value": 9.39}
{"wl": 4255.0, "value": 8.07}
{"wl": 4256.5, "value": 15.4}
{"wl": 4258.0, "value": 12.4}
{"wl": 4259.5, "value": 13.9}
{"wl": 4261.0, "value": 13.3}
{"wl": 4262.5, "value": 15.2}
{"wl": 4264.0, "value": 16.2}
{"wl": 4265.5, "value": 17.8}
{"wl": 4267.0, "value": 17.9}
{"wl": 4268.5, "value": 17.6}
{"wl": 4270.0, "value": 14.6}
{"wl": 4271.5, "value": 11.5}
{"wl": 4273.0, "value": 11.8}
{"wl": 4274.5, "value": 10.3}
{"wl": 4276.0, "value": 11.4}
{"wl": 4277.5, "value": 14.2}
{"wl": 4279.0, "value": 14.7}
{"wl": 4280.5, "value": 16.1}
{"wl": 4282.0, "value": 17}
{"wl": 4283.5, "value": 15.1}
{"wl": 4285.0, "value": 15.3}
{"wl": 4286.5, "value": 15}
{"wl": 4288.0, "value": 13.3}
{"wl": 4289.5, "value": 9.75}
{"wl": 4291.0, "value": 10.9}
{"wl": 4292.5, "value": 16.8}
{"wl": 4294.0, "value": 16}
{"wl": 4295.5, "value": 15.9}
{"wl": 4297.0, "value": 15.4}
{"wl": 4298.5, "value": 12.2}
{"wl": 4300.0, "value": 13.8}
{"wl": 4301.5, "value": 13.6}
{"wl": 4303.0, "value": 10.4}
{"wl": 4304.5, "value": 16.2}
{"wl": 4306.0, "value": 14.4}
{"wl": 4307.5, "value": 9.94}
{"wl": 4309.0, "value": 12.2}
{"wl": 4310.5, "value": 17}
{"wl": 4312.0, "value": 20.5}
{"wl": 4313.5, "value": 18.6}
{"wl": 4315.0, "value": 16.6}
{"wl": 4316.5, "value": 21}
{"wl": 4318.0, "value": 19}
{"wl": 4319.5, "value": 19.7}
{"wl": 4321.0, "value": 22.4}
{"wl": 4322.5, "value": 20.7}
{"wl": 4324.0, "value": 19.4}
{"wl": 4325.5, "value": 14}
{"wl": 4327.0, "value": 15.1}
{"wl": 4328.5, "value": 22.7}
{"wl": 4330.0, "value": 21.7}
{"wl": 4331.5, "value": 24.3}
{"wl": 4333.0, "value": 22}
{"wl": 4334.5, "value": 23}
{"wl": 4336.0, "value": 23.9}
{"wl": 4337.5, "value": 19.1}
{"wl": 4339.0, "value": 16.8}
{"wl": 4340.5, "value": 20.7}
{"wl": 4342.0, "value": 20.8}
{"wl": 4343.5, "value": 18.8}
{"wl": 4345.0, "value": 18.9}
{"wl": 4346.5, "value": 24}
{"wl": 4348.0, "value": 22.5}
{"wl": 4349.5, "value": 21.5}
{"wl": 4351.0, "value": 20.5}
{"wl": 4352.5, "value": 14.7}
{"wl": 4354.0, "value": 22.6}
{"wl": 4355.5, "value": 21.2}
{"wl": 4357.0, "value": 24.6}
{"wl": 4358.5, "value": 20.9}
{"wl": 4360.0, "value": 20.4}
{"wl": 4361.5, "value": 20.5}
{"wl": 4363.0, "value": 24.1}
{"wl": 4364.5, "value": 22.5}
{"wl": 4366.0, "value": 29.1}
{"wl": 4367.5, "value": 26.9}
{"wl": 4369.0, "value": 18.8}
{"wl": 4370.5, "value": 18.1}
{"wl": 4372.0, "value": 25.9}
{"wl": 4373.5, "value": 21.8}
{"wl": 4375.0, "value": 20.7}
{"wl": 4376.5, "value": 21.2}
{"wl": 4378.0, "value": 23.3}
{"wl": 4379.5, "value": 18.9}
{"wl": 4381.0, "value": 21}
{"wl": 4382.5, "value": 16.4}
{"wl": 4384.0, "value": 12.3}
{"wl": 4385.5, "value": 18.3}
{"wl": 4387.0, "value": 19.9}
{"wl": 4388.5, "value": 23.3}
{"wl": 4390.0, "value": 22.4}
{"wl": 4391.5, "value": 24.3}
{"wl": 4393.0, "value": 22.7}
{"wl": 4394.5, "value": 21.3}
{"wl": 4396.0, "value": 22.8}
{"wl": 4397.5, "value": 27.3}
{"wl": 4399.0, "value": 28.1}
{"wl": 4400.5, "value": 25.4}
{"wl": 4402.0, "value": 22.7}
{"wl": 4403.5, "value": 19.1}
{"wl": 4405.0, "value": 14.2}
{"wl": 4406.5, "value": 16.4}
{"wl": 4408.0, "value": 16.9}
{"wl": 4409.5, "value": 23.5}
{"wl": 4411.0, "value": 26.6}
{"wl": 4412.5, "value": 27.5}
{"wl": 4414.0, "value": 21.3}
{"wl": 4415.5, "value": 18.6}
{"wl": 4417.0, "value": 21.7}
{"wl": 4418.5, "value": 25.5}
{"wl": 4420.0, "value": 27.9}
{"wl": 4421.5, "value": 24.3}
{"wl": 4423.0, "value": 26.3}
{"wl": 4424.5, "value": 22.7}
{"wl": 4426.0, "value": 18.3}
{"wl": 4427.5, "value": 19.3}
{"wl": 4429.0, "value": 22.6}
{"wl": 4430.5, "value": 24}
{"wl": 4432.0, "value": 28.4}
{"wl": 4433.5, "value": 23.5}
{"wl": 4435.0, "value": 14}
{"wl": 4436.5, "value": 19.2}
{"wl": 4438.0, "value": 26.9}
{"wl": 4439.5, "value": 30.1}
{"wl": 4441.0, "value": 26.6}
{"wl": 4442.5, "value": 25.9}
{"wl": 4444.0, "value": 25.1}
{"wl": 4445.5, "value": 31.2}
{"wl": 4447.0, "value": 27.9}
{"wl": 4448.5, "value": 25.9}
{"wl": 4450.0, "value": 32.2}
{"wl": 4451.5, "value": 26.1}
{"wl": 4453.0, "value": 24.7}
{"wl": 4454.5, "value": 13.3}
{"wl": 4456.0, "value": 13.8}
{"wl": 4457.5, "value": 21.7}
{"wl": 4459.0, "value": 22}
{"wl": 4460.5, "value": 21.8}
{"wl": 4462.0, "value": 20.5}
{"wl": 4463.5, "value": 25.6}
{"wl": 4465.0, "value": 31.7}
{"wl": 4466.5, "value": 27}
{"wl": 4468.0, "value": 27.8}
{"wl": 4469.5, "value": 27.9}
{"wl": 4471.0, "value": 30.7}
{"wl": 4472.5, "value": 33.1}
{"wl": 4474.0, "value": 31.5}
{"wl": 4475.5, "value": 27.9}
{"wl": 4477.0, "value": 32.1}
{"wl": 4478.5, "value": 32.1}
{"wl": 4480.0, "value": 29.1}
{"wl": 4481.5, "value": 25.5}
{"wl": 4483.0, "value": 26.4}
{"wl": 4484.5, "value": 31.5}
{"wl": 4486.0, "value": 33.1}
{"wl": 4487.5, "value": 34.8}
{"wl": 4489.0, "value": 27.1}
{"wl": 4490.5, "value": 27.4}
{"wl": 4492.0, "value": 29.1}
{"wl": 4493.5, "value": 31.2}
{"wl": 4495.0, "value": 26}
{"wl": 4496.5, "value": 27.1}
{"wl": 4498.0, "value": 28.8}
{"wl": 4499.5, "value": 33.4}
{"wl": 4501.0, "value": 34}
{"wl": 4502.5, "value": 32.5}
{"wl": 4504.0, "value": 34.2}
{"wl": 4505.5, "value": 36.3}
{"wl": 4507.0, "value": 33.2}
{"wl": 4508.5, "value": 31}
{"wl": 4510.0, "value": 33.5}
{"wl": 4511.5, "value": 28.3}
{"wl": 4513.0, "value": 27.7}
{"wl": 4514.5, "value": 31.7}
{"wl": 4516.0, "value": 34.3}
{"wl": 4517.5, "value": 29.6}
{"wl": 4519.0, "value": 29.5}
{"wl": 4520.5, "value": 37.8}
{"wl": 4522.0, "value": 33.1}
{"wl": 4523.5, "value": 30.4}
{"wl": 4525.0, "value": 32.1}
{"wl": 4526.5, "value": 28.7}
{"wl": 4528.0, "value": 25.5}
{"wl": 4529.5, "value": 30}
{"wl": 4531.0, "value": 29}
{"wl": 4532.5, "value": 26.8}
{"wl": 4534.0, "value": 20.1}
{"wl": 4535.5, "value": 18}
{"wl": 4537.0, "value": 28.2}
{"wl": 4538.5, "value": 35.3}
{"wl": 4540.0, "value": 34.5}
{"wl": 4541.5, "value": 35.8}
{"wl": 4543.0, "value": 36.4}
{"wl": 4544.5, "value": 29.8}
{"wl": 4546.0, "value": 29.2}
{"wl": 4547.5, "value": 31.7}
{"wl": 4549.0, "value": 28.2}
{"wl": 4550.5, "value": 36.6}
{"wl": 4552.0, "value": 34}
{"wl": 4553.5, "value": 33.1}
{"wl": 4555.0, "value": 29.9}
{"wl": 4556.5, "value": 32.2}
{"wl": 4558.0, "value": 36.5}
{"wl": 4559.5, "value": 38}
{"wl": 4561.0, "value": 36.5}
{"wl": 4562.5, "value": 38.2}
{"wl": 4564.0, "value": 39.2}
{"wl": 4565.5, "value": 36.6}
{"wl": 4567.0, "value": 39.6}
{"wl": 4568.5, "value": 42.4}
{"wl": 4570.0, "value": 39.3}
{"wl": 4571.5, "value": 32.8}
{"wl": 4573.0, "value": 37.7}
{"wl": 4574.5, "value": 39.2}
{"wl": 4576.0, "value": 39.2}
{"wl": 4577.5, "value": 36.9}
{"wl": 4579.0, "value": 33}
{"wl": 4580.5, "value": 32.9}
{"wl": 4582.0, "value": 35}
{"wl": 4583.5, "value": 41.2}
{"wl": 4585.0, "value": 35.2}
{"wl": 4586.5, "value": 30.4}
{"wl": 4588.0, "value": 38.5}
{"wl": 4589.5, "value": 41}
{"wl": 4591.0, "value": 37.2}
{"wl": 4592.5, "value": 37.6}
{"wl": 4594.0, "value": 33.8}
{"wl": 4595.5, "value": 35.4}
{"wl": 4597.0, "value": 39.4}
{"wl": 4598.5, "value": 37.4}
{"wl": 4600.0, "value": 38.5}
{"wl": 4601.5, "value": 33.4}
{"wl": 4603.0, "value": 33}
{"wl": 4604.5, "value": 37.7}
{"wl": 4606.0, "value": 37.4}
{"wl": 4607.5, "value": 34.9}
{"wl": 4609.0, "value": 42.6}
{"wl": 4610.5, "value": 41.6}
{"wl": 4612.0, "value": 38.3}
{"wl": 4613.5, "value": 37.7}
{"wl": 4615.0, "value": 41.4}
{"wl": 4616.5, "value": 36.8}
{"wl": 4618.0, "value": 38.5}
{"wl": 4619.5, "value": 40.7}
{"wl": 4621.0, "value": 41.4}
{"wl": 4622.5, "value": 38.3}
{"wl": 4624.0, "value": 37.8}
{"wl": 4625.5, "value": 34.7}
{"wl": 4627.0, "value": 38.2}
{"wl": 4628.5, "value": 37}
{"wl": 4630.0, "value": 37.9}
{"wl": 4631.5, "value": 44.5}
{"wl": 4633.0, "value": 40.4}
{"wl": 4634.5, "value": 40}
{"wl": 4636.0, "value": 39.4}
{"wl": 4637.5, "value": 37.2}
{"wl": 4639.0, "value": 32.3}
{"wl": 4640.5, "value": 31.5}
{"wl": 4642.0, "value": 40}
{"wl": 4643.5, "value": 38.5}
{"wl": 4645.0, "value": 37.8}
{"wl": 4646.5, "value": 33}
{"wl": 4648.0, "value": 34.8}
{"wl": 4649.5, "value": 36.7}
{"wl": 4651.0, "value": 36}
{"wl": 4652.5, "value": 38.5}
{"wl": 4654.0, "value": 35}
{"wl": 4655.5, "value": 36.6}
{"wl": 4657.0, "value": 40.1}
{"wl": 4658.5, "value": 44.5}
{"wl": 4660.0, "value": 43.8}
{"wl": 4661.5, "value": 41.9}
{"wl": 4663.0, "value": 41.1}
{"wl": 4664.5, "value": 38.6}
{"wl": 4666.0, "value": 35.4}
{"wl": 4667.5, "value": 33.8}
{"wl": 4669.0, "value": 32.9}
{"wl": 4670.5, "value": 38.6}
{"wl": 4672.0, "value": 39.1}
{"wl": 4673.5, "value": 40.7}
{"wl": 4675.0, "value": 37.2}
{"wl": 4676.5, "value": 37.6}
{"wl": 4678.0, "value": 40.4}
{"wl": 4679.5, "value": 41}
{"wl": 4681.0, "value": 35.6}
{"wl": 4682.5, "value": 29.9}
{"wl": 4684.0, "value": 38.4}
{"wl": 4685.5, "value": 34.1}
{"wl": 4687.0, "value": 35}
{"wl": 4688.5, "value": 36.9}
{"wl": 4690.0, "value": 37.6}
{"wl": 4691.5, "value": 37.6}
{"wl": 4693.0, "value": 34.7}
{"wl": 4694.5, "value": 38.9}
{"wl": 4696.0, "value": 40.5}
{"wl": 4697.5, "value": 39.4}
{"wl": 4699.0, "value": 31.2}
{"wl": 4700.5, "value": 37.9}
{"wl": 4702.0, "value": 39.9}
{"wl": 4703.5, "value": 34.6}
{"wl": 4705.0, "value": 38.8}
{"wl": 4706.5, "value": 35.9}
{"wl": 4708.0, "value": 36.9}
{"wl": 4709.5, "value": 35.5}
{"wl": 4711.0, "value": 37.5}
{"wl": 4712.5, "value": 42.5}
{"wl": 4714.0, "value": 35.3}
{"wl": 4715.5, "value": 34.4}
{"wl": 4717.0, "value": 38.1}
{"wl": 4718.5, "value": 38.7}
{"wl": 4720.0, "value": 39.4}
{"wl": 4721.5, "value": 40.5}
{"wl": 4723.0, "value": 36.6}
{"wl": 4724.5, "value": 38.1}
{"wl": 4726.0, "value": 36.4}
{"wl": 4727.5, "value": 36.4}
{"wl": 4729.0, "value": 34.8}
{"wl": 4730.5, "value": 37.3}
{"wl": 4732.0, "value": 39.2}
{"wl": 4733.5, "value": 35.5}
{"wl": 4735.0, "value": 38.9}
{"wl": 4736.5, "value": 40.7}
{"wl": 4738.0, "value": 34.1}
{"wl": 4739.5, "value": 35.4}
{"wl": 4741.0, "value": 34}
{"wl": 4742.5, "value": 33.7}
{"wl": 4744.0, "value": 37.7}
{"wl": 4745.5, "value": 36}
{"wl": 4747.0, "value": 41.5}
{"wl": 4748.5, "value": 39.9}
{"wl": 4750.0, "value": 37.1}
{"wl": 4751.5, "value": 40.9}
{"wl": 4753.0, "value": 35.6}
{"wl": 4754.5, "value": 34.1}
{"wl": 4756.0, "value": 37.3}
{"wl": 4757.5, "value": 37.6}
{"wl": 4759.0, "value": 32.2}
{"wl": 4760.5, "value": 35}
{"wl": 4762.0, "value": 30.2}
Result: 1.9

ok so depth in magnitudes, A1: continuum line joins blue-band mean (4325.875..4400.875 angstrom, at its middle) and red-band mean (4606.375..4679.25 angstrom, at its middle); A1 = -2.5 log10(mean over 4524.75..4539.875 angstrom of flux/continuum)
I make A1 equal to 0.15 mag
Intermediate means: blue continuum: 21.5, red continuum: 38.3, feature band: 27.5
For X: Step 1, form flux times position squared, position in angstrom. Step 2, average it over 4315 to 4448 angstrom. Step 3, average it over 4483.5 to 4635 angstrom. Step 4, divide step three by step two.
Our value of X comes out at 1.7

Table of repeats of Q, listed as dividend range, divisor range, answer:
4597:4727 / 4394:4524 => 1.41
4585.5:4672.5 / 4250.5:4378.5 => 2.15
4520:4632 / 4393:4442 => 1.54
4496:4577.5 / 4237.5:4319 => 2.28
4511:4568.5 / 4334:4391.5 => 1.52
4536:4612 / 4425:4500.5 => 1.35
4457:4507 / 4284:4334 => 1.76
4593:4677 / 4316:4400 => 1.78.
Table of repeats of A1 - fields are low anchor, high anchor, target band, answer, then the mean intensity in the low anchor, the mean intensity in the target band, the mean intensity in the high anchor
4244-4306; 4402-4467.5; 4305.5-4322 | -0.07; 14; 17.5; 23.3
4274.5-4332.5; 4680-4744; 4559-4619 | -0.22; 16.1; 37.4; 36.9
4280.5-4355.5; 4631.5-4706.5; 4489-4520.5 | -0.10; 17.7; 31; 37.5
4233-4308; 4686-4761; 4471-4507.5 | -0.22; 13.7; 30.7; 37.1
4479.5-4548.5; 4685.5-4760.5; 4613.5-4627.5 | -0.14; 30.4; 38.6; 37.1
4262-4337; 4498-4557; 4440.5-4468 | 0.07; 16.3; 24.7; 31.1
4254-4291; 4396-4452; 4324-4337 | -0.17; 14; 20.7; 23.8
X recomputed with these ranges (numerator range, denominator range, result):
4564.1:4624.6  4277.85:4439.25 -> 2.09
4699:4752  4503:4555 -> 1.31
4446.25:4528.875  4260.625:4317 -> 2.16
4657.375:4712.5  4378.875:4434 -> 1.93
